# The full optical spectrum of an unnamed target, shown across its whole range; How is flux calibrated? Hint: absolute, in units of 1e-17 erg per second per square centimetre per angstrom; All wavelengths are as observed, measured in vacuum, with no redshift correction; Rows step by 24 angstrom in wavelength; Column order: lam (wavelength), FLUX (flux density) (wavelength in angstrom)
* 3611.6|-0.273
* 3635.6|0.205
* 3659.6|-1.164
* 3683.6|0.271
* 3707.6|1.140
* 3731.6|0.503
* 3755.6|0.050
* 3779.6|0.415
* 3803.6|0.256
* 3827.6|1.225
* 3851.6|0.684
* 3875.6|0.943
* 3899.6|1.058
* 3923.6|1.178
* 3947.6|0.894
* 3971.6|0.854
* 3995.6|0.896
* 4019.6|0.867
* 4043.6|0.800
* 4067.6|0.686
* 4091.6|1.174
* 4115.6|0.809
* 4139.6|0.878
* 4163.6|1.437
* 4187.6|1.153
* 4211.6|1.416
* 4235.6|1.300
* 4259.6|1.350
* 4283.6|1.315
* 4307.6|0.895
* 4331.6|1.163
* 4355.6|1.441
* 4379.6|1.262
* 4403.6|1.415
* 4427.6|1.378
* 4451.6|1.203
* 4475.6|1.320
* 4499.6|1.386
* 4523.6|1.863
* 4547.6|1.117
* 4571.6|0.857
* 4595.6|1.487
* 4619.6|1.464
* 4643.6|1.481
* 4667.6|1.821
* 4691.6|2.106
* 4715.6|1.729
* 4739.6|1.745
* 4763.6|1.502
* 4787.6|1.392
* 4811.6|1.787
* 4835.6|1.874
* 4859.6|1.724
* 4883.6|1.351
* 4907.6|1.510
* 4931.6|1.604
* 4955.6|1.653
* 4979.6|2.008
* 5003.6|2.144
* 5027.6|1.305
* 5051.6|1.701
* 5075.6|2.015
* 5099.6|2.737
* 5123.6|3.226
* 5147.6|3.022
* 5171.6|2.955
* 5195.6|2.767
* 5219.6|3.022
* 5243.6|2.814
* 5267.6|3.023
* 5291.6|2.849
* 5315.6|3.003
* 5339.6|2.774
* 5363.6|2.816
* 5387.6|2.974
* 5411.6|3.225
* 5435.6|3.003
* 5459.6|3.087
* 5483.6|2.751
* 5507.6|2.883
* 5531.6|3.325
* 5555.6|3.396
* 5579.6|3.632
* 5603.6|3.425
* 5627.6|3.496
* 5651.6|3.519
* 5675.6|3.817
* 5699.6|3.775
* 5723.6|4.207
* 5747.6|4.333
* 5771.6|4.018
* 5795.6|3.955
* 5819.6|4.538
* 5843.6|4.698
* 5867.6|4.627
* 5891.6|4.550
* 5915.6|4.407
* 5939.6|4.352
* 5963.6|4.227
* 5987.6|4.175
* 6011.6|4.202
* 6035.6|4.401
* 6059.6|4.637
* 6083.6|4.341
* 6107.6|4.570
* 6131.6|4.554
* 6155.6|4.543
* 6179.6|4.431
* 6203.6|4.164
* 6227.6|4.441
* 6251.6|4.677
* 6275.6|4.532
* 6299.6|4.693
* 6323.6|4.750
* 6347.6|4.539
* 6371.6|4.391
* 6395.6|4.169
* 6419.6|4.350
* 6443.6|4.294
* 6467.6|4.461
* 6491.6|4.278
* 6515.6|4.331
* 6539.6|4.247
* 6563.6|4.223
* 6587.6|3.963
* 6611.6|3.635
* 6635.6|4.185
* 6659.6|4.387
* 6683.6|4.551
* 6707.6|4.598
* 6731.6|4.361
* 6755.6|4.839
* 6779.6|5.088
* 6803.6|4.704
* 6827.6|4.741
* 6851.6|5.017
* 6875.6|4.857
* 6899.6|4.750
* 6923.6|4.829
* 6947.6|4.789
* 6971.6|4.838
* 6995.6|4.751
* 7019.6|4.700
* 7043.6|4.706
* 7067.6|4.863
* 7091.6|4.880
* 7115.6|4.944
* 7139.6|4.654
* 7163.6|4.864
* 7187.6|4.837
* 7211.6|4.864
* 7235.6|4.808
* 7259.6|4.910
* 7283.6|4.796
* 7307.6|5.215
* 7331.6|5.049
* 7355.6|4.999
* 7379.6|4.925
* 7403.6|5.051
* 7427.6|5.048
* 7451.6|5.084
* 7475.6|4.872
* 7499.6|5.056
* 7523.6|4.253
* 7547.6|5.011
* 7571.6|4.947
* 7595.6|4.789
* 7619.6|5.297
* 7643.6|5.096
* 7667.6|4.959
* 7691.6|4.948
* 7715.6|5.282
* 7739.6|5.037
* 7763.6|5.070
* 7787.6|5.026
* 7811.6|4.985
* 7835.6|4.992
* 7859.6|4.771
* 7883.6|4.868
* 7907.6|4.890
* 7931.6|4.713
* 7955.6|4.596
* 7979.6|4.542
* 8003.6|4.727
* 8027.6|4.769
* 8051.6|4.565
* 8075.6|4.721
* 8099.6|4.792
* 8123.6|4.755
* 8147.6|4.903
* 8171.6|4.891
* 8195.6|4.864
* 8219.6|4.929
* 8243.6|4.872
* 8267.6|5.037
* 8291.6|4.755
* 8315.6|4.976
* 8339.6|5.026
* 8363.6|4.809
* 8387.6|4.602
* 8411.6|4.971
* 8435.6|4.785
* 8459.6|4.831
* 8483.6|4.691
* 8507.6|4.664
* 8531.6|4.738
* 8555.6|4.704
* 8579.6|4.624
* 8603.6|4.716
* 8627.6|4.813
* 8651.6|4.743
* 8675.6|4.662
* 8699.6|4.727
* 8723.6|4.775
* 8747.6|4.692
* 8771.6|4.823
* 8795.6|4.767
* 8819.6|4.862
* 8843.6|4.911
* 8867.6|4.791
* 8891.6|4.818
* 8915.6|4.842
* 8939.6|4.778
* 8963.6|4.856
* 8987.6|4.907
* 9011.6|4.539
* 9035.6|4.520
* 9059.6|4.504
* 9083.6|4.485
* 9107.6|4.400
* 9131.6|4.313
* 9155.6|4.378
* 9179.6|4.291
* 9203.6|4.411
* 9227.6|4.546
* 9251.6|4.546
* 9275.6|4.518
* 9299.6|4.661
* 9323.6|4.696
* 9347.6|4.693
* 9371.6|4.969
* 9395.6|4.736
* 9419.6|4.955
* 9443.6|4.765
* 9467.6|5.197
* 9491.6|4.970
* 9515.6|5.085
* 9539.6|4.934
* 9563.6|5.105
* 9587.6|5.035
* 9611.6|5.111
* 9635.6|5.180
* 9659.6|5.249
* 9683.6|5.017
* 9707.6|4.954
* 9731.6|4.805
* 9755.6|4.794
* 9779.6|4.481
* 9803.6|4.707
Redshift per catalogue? 0.276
